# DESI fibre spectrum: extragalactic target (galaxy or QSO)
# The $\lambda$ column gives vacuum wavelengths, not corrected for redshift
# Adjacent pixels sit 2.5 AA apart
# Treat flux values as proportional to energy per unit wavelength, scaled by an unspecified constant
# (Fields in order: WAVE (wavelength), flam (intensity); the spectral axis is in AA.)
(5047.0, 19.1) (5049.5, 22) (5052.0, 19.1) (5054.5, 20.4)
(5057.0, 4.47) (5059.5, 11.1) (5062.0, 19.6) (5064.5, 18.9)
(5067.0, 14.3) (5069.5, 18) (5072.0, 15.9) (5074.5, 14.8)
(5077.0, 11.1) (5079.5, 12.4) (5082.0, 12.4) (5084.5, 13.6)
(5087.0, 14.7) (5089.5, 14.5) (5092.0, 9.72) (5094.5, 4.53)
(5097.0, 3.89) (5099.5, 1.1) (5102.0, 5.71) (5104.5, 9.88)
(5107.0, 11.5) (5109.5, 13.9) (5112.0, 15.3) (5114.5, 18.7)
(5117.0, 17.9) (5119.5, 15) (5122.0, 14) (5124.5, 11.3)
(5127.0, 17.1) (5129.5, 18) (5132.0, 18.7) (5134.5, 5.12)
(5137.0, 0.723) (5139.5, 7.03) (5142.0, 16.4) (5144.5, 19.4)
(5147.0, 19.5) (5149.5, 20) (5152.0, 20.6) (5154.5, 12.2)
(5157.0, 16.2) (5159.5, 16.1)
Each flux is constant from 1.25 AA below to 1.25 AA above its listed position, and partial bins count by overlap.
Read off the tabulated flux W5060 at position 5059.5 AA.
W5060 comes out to 11.1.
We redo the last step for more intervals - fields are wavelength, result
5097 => 3.89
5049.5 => 22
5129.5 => 18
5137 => 0.723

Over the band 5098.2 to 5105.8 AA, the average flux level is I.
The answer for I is 5.59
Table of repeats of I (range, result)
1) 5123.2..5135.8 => 14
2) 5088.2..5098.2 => 8.21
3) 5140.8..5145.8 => 17.9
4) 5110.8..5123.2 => 16.2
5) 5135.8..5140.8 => 4.03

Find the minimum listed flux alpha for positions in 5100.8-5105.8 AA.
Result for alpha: 5.71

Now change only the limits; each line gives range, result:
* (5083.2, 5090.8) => 13.6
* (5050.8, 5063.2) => 4.47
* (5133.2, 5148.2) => 0.723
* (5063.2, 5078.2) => 11.1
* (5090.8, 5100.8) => 1.1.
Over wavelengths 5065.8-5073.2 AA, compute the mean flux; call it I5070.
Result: 16.1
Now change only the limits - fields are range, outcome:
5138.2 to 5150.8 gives 16.4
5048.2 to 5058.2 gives 16.6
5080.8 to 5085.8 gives 13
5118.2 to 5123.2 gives 14.5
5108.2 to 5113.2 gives 14.6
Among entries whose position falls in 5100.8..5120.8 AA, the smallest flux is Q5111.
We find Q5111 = 5.71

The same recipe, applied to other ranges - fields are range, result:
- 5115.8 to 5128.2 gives 11.3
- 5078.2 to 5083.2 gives 12.4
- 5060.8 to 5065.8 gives 18.9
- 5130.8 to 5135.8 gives 5.12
